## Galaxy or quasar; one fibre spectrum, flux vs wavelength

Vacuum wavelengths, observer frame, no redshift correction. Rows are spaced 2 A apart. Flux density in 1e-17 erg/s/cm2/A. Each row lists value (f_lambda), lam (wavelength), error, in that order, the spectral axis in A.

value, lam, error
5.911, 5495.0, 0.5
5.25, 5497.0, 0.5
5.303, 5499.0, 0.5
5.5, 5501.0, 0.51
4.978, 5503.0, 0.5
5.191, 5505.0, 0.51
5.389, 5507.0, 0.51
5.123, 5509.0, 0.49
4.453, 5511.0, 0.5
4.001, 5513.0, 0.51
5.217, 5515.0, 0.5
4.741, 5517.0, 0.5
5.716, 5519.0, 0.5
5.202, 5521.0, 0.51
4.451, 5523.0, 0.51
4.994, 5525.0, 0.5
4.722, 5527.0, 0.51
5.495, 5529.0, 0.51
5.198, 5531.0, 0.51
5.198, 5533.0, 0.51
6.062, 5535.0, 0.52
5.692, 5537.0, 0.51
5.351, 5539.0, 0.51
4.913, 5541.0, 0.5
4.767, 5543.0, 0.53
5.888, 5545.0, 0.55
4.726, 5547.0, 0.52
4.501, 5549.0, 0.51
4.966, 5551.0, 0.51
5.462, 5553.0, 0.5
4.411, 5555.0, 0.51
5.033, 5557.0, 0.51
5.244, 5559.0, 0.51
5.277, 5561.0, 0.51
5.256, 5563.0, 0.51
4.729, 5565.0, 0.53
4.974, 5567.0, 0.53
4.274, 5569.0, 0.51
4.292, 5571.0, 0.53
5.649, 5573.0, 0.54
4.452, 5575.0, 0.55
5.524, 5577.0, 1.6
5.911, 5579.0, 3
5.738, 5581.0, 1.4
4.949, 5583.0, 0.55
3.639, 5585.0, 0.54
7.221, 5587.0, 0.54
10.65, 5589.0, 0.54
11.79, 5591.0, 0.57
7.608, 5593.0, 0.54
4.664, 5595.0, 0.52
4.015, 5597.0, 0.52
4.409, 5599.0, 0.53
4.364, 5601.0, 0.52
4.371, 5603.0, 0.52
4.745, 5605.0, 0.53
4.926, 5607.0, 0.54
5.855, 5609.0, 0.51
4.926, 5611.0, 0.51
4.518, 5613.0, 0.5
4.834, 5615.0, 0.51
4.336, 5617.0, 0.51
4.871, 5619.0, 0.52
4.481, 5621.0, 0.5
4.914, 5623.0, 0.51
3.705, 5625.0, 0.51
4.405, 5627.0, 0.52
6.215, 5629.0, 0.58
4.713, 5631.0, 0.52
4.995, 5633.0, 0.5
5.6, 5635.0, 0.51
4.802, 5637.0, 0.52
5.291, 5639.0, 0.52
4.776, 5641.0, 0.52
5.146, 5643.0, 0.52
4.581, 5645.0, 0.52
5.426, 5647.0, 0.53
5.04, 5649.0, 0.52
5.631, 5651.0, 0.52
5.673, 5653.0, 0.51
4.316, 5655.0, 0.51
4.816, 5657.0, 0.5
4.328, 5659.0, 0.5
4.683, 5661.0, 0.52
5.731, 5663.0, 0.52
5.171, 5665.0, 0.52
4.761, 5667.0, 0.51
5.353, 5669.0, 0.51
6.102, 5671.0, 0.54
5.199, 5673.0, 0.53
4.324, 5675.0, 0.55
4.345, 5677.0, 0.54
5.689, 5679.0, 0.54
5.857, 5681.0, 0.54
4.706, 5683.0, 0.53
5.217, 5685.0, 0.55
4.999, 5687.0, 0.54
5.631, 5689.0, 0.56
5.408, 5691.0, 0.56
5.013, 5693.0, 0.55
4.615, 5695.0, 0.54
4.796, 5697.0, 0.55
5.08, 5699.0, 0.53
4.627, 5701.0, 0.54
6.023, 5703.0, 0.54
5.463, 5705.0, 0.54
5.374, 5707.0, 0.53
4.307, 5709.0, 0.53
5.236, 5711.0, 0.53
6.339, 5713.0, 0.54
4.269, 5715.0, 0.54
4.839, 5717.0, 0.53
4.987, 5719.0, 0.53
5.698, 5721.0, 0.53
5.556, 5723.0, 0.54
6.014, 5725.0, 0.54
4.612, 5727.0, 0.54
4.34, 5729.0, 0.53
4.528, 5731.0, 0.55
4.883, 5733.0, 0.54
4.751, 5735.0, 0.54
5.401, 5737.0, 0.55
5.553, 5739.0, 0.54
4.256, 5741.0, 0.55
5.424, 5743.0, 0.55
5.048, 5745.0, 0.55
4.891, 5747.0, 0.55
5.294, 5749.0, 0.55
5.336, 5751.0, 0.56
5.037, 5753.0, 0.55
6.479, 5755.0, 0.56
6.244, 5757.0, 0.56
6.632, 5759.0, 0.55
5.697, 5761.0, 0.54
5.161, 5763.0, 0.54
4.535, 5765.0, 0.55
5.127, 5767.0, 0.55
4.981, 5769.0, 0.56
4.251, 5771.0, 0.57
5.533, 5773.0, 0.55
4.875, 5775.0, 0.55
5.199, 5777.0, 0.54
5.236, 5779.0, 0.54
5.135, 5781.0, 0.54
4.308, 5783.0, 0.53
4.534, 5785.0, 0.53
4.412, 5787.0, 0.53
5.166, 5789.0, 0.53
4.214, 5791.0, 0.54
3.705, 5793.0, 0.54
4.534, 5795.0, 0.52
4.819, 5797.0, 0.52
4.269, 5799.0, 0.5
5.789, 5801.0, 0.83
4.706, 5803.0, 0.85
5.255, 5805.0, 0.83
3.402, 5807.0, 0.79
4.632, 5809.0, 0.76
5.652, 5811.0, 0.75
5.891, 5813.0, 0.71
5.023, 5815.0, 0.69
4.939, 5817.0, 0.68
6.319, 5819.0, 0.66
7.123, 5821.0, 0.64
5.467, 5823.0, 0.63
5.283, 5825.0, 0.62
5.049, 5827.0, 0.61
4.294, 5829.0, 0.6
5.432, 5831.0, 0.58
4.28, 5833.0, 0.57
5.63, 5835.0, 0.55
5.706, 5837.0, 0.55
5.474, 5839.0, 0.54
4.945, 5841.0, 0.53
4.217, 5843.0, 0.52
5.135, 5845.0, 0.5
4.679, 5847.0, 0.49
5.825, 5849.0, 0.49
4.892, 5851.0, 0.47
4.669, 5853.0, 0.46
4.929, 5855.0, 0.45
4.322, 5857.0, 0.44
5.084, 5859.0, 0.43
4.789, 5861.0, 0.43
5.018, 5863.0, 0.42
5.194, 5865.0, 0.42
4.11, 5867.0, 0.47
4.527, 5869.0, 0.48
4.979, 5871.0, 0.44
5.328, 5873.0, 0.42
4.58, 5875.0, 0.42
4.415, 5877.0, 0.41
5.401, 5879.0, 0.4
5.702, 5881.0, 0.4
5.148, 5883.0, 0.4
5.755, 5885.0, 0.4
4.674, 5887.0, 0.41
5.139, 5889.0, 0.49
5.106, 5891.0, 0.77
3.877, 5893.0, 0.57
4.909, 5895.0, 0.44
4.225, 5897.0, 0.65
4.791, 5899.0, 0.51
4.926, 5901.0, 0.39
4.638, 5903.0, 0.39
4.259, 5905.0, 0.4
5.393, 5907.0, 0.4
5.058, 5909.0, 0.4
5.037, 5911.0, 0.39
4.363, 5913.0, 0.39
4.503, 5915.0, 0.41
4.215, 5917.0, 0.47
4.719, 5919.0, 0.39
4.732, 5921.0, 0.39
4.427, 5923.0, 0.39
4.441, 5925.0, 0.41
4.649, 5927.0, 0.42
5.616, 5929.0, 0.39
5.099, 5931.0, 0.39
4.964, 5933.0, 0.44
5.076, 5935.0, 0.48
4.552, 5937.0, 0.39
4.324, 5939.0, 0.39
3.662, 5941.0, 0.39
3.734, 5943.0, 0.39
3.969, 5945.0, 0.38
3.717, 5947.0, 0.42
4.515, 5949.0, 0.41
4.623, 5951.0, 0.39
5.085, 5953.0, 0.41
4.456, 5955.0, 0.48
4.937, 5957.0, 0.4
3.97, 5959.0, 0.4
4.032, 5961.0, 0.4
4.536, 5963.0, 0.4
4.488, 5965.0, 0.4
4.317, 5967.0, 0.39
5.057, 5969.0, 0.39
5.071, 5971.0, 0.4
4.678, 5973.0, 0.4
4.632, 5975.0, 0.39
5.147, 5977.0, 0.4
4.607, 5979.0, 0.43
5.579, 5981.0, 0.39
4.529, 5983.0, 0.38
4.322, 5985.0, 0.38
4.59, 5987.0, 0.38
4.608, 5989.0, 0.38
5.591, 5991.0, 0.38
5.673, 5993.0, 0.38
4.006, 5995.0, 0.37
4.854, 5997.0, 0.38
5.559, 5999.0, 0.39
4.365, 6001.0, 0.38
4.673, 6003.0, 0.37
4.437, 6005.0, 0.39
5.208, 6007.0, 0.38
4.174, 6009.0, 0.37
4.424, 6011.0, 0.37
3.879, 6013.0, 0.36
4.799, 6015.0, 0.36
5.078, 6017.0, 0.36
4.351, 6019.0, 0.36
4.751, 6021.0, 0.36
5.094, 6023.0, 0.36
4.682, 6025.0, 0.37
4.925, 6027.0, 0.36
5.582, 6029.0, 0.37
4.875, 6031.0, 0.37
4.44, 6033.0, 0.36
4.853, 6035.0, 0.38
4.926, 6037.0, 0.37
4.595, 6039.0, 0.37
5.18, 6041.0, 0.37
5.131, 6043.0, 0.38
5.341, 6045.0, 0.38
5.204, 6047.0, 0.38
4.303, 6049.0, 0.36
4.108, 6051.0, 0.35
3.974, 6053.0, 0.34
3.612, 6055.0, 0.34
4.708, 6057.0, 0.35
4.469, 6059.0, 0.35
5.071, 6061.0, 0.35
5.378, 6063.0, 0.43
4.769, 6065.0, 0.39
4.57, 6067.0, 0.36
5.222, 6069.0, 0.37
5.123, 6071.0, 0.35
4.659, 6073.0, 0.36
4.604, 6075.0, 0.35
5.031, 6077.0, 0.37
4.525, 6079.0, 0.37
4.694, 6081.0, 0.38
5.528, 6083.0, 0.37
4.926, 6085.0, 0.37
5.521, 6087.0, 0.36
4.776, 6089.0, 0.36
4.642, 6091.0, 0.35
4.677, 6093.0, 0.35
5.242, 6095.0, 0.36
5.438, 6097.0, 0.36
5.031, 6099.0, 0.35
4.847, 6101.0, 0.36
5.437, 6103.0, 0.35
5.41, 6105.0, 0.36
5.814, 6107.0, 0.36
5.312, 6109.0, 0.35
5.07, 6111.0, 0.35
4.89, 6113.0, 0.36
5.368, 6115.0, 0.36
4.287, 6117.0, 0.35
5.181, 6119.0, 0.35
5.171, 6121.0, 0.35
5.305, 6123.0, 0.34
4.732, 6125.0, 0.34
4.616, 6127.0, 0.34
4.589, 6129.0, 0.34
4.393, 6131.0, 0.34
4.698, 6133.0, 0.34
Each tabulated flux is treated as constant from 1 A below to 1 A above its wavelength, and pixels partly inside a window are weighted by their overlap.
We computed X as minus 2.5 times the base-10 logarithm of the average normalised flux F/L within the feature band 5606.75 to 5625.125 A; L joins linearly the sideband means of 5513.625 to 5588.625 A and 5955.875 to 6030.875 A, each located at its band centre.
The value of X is 0.07 mag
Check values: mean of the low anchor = 5.17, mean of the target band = 4.78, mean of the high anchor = 4.74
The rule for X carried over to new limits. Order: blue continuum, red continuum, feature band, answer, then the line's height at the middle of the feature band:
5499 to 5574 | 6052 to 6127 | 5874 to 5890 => -0.03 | 4.99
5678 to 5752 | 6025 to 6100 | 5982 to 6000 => 0.01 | 4.91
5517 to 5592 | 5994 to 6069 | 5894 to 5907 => 0.05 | 4.92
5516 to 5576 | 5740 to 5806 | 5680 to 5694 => -0.05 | 5.04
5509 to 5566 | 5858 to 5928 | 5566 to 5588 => -0.02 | 5.03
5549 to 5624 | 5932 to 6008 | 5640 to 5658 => 0.03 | 5.21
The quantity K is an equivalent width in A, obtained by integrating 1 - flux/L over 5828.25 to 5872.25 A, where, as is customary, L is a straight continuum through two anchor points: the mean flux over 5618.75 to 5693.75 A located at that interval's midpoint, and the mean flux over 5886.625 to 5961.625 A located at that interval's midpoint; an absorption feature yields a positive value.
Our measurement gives -1.88 A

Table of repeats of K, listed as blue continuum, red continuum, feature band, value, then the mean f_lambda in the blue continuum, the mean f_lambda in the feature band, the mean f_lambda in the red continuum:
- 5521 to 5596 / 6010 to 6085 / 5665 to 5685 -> 0.7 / 5.5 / 5.15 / 4.77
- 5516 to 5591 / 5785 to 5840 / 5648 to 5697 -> 1.1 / 5.36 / 5.1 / 5.04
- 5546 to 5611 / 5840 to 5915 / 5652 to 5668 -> 1.0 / 5.42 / 4.93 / 4.86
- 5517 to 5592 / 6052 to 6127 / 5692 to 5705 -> 0.6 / 5.46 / 5.06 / 4.94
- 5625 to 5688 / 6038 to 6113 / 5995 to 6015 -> 1.4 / 5.07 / 4.6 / 4.92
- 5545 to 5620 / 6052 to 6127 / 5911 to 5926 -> 1.6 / 5.33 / 4.52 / 4.94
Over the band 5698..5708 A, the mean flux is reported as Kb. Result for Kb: 5.31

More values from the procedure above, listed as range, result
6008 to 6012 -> 4.3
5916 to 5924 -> 4.52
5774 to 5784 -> 4.95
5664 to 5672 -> 5.35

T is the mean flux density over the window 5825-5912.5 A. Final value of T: 4.92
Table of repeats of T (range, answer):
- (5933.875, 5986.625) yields 4.53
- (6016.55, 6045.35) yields 4.91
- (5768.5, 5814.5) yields 4.8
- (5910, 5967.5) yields 4.51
